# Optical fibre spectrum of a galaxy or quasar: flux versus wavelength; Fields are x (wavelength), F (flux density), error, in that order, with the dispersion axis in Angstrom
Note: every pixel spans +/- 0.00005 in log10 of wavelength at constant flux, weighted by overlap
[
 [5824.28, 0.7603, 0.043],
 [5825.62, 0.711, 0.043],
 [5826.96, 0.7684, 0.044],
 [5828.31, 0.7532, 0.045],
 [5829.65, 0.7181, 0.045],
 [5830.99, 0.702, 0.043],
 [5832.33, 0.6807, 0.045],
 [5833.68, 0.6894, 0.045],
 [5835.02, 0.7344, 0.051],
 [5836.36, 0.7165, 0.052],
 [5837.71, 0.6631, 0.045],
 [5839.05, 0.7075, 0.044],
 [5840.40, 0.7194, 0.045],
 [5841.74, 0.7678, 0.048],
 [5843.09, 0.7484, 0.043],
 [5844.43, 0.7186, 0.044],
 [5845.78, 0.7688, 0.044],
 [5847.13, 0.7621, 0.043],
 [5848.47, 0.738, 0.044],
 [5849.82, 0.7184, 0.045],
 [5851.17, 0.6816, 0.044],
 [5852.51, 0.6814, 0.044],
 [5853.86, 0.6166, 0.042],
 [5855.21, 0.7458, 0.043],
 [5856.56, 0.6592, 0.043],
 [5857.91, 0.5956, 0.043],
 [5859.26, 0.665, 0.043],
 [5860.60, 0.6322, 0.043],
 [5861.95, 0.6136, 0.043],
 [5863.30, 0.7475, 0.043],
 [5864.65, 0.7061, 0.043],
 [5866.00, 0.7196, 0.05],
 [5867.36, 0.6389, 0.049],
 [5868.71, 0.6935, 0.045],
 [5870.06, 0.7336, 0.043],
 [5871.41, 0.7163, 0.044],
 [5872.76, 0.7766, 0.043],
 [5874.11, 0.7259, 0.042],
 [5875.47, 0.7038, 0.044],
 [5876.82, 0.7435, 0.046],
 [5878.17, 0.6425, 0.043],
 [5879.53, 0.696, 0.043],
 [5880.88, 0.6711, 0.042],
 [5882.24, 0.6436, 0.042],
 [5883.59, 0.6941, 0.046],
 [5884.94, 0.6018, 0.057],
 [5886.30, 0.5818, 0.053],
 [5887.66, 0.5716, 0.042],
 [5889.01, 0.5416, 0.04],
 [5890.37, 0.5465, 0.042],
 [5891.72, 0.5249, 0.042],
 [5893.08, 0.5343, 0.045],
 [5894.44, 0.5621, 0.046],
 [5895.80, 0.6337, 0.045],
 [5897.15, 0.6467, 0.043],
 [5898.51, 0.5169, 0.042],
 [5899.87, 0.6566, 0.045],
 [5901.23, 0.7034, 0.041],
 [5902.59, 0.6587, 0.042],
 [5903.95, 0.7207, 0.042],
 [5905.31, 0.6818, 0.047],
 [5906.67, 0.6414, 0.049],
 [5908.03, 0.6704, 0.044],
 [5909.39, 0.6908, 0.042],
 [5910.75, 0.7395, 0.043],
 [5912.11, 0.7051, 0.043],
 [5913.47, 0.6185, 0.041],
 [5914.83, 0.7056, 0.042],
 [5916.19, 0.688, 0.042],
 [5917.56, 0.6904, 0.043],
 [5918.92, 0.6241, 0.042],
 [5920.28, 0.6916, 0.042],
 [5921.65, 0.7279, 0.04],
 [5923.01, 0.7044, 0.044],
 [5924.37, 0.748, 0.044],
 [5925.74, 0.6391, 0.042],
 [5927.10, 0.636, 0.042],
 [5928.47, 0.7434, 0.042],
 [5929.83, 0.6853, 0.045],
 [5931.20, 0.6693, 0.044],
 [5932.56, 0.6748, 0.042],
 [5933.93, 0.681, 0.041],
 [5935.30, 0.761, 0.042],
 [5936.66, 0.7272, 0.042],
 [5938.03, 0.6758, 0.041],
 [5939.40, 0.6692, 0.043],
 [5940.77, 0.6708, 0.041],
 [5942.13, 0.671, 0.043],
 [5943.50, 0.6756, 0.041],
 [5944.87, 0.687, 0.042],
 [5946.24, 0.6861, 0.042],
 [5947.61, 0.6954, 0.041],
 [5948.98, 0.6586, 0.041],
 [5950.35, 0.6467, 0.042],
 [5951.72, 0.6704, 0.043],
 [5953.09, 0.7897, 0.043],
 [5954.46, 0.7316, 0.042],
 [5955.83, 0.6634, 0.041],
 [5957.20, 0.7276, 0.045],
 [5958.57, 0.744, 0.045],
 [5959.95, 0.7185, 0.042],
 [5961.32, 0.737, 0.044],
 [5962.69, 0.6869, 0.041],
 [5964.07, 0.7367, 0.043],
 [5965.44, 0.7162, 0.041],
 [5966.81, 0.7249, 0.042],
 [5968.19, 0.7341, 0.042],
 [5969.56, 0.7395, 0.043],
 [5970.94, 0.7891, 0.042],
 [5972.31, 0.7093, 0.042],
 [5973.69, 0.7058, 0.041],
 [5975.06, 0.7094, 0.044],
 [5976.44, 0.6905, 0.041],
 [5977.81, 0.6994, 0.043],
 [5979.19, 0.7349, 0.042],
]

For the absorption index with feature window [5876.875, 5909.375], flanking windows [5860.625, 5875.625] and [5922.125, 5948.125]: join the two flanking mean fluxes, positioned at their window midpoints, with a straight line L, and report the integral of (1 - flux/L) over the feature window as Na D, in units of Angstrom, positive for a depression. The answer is 3.31 Angstrom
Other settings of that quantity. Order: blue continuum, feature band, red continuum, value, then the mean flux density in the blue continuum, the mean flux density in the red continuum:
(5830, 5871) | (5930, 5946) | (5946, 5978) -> 0.52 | 0.699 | 0.714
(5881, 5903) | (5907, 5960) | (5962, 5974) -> -1.74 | 0.602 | 0.727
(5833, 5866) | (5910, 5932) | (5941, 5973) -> 0.57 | 0.7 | 0.71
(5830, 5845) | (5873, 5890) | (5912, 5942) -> 1.17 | 0.714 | 0.688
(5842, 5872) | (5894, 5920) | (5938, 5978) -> 1.45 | 0.696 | 0.706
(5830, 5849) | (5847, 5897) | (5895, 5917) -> 2.60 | 0.723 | 0.667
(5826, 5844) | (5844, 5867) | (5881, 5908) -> -0.22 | 0.72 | 0.616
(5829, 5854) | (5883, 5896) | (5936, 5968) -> 2.42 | 0.714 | 0.701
